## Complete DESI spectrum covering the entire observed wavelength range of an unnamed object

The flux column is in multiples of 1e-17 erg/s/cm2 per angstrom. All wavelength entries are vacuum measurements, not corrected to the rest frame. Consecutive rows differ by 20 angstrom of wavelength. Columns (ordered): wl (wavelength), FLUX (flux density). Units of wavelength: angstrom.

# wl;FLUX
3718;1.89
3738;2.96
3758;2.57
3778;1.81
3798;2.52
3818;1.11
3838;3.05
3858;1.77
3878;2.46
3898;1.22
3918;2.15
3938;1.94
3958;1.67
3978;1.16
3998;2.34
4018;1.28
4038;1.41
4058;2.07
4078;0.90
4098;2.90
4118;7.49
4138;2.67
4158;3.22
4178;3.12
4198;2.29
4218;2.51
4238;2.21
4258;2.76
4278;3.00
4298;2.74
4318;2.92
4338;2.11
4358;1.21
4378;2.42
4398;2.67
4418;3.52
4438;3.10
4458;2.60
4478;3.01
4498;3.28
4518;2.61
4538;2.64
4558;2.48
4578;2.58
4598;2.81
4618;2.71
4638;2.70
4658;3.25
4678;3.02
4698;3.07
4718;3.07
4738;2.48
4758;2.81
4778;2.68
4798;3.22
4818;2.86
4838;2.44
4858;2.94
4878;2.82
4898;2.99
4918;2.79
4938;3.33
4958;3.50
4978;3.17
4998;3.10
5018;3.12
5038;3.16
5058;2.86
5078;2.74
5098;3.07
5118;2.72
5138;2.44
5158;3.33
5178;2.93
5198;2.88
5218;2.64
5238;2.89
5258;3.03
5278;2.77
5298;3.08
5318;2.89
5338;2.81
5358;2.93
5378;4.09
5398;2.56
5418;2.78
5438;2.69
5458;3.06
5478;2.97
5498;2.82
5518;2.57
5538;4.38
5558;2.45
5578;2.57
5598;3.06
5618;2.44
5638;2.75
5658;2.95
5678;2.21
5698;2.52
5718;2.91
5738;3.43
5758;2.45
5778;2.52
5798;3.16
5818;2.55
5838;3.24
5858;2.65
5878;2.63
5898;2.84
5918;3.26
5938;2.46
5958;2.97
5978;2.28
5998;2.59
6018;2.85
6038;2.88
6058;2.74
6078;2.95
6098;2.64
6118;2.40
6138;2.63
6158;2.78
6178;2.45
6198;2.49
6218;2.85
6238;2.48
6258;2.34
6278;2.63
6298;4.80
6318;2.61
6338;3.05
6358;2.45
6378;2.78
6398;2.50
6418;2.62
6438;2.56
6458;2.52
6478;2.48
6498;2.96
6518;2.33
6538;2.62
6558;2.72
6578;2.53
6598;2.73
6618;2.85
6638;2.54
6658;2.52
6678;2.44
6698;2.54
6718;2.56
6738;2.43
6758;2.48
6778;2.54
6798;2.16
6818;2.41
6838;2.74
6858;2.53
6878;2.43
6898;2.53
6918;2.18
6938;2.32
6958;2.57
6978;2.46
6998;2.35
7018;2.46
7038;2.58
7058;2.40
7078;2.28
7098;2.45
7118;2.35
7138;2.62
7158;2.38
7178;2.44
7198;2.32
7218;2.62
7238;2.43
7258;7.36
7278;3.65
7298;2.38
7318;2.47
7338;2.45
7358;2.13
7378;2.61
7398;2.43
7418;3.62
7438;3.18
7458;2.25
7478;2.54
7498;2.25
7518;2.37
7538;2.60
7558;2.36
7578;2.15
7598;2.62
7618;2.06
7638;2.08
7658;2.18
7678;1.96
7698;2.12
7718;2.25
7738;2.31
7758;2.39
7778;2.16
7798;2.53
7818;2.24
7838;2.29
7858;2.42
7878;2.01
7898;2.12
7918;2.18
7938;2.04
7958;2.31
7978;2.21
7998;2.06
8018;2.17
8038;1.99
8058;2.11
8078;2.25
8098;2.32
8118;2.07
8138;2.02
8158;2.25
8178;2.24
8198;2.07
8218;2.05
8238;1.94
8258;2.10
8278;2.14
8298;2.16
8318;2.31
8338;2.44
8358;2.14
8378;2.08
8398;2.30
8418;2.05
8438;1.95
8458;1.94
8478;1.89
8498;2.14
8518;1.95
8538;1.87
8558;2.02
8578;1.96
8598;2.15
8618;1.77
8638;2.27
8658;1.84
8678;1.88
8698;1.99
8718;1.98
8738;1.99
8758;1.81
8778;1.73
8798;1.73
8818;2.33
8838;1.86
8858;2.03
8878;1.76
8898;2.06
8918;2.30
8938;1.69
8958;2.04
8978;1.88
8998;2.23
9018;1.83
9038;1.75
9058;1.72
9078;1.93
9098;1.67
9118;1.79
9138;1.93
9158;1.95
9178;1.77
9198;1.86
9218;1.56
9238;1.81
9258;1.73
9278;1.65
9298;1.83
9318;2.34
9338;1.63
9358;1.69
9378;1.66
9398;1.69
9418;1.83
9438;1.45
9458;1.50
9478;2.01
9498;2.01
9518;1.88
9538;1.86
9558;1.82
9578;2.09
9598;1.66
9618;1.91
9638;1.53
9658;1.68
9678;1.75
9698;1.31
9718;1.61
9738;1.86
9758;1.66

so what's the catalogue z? 0.105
